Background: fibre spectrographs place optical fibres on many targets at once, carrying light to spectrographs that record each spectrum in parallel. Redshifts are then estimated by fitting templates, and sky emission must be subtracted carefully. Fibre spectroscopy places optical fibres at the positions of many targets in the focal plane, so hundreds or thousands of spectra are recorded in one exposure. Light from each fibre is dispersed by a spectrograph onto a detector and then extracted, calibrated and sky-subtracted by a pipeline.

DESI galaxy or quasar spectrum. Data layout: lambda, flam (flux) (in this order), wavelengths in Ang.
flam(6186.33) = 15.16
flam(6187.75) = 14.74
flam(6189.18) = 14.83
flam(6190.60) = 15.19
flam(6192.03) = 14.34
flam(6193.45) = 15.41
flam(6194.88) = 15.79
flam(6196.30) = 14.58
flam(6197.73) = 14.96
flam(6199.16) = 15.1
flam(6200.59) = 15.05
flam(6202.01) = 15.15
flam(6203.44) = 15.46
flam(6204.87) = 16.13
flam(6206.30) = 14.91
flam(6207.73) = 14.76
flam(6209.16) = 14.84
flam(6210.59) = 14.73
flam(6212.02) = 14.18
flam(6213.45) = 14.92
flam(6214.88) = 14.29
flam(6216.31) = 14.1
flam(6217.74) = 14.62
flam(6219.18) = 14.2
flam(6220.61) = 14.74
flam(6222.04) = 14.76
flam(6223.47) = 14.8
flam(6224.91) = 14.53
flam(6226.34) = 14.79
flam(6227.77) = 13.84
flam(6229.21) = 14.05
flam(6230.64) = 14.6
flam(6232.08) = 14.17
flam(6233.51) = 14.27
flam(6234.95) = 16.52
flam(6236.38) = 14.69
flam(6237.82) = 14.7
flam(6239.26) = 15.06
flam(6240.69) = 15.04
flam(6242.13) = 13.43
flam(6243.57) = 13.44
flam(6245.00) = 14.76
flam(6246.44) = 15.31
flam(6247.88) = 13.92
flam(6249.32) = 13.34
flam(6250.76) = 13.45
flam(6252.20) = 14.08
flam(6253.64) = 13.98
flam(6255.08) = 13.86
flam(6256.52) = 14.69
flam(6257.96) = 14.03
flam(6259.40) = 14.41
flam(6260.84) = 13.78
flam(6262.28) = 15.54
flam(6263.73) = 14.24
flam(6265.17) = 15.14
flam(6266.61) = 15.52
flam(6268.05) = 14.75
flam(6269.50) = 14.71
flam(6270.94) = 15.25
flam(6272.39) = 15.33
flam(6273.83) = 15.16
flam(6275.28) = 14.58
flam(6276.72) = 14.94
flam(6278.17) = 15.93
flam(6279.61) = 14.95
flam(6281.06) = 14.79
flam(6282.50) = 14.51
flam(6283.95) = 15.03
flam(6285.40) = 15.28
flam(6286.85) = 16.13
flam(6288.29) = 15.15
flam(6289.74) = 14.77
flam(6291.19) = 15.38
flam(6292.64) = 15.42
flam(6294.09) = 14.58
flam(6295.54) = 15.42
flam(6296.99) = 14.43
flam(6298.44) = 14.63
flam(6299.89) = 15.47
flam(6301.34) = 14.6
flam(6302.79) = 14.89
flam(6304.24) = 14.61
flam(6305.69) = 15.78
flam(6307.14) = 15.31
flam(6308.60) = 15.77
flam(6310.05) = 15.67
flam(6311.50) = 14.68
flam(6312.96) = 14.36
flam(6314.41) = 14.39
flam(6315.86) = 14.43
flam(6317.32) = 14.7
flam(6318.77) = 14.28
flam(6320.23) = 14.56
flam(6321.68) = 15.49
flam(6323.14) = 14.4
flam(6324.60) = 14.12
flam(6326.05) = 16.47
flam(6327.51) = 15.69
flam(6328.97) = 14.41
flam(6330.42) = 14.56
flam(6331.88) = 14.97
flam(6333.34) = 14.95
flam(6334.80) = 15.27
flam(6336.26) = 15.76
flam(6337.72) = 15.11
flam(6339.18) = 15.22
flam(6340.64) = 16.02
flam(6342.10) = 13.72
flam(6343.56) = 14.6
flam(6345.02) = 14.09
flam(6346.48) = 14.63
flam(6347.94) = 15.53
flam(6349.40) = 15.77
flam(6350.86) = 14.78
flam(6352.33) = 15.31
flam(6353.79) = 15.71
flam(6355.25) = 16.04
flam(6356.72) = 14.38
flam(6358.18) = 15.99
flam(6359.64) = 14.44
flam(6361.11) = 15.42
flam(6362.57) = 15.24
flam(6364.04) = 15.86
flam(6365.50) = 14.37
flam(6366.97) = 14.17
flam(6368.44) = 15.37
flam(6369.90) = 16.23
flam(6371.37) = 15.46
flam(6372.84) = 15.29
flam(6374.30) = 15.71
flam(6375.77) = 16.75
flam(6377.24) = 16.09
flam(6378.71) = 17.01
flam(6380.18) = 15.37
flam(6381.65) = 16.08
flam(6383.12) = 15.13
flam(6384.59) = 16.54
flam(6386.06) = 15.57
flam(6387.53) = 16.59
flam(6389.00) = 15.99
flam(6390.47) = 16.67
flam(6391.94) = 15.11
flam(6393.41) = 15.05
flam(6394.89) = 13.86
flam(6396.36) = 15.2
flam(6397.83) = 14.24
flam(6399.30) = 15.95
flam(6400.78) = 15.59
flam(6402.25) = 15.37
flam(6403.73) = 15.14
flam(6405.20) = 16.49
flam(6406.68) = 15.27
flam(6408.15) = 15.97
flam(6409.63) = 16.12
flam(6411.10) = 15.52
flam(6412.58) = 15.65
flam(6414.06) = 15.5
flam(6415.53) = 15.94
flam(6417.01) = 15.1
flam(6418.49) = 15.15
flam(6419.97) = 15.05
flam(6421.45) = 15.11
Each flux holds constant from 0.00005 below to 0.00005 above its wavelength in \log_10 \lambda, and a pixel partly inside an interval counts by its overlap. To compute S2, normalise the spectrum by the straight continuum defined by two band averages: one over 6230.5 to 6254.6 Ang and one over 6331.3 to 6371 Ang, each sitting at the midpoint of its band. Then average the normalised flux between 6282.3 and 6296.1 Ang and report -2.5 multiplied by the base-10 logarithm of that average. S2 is -0.03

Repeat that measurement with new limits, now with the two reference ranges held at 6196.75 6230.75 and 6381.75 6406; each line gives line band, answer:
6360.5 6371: 0.012 mag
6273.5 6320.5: 0.008 mag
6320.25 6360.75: 0.016 mag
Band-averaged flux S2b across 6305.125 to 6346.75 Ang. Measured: 14.9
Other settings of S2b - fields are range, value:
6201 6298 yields 14.7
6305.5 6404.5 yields 15.3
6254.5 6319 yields 14.9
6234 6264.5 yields 14.4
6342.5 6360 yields 15.1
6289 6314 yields 15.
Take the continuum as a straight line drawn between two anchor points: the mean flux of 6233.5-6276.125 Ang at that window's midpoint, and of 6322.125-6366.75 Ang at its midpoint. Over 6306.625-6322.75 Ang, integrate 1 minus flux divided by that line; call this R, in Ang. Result 0.1 Ang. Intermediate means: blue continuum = 14.6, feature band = 14.9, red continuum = 15.1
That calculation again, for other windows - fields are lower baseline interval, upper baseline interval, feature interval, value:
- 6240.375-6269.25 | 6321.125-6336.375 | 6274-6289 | -0.55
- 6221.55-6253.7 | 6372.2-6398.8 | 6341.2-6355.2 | 0.36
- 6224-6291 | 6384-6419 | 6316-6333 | 0.25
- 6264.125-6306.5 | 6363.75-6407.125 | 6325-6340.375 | 0.07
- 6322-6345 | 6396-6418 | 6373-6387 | -0.61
